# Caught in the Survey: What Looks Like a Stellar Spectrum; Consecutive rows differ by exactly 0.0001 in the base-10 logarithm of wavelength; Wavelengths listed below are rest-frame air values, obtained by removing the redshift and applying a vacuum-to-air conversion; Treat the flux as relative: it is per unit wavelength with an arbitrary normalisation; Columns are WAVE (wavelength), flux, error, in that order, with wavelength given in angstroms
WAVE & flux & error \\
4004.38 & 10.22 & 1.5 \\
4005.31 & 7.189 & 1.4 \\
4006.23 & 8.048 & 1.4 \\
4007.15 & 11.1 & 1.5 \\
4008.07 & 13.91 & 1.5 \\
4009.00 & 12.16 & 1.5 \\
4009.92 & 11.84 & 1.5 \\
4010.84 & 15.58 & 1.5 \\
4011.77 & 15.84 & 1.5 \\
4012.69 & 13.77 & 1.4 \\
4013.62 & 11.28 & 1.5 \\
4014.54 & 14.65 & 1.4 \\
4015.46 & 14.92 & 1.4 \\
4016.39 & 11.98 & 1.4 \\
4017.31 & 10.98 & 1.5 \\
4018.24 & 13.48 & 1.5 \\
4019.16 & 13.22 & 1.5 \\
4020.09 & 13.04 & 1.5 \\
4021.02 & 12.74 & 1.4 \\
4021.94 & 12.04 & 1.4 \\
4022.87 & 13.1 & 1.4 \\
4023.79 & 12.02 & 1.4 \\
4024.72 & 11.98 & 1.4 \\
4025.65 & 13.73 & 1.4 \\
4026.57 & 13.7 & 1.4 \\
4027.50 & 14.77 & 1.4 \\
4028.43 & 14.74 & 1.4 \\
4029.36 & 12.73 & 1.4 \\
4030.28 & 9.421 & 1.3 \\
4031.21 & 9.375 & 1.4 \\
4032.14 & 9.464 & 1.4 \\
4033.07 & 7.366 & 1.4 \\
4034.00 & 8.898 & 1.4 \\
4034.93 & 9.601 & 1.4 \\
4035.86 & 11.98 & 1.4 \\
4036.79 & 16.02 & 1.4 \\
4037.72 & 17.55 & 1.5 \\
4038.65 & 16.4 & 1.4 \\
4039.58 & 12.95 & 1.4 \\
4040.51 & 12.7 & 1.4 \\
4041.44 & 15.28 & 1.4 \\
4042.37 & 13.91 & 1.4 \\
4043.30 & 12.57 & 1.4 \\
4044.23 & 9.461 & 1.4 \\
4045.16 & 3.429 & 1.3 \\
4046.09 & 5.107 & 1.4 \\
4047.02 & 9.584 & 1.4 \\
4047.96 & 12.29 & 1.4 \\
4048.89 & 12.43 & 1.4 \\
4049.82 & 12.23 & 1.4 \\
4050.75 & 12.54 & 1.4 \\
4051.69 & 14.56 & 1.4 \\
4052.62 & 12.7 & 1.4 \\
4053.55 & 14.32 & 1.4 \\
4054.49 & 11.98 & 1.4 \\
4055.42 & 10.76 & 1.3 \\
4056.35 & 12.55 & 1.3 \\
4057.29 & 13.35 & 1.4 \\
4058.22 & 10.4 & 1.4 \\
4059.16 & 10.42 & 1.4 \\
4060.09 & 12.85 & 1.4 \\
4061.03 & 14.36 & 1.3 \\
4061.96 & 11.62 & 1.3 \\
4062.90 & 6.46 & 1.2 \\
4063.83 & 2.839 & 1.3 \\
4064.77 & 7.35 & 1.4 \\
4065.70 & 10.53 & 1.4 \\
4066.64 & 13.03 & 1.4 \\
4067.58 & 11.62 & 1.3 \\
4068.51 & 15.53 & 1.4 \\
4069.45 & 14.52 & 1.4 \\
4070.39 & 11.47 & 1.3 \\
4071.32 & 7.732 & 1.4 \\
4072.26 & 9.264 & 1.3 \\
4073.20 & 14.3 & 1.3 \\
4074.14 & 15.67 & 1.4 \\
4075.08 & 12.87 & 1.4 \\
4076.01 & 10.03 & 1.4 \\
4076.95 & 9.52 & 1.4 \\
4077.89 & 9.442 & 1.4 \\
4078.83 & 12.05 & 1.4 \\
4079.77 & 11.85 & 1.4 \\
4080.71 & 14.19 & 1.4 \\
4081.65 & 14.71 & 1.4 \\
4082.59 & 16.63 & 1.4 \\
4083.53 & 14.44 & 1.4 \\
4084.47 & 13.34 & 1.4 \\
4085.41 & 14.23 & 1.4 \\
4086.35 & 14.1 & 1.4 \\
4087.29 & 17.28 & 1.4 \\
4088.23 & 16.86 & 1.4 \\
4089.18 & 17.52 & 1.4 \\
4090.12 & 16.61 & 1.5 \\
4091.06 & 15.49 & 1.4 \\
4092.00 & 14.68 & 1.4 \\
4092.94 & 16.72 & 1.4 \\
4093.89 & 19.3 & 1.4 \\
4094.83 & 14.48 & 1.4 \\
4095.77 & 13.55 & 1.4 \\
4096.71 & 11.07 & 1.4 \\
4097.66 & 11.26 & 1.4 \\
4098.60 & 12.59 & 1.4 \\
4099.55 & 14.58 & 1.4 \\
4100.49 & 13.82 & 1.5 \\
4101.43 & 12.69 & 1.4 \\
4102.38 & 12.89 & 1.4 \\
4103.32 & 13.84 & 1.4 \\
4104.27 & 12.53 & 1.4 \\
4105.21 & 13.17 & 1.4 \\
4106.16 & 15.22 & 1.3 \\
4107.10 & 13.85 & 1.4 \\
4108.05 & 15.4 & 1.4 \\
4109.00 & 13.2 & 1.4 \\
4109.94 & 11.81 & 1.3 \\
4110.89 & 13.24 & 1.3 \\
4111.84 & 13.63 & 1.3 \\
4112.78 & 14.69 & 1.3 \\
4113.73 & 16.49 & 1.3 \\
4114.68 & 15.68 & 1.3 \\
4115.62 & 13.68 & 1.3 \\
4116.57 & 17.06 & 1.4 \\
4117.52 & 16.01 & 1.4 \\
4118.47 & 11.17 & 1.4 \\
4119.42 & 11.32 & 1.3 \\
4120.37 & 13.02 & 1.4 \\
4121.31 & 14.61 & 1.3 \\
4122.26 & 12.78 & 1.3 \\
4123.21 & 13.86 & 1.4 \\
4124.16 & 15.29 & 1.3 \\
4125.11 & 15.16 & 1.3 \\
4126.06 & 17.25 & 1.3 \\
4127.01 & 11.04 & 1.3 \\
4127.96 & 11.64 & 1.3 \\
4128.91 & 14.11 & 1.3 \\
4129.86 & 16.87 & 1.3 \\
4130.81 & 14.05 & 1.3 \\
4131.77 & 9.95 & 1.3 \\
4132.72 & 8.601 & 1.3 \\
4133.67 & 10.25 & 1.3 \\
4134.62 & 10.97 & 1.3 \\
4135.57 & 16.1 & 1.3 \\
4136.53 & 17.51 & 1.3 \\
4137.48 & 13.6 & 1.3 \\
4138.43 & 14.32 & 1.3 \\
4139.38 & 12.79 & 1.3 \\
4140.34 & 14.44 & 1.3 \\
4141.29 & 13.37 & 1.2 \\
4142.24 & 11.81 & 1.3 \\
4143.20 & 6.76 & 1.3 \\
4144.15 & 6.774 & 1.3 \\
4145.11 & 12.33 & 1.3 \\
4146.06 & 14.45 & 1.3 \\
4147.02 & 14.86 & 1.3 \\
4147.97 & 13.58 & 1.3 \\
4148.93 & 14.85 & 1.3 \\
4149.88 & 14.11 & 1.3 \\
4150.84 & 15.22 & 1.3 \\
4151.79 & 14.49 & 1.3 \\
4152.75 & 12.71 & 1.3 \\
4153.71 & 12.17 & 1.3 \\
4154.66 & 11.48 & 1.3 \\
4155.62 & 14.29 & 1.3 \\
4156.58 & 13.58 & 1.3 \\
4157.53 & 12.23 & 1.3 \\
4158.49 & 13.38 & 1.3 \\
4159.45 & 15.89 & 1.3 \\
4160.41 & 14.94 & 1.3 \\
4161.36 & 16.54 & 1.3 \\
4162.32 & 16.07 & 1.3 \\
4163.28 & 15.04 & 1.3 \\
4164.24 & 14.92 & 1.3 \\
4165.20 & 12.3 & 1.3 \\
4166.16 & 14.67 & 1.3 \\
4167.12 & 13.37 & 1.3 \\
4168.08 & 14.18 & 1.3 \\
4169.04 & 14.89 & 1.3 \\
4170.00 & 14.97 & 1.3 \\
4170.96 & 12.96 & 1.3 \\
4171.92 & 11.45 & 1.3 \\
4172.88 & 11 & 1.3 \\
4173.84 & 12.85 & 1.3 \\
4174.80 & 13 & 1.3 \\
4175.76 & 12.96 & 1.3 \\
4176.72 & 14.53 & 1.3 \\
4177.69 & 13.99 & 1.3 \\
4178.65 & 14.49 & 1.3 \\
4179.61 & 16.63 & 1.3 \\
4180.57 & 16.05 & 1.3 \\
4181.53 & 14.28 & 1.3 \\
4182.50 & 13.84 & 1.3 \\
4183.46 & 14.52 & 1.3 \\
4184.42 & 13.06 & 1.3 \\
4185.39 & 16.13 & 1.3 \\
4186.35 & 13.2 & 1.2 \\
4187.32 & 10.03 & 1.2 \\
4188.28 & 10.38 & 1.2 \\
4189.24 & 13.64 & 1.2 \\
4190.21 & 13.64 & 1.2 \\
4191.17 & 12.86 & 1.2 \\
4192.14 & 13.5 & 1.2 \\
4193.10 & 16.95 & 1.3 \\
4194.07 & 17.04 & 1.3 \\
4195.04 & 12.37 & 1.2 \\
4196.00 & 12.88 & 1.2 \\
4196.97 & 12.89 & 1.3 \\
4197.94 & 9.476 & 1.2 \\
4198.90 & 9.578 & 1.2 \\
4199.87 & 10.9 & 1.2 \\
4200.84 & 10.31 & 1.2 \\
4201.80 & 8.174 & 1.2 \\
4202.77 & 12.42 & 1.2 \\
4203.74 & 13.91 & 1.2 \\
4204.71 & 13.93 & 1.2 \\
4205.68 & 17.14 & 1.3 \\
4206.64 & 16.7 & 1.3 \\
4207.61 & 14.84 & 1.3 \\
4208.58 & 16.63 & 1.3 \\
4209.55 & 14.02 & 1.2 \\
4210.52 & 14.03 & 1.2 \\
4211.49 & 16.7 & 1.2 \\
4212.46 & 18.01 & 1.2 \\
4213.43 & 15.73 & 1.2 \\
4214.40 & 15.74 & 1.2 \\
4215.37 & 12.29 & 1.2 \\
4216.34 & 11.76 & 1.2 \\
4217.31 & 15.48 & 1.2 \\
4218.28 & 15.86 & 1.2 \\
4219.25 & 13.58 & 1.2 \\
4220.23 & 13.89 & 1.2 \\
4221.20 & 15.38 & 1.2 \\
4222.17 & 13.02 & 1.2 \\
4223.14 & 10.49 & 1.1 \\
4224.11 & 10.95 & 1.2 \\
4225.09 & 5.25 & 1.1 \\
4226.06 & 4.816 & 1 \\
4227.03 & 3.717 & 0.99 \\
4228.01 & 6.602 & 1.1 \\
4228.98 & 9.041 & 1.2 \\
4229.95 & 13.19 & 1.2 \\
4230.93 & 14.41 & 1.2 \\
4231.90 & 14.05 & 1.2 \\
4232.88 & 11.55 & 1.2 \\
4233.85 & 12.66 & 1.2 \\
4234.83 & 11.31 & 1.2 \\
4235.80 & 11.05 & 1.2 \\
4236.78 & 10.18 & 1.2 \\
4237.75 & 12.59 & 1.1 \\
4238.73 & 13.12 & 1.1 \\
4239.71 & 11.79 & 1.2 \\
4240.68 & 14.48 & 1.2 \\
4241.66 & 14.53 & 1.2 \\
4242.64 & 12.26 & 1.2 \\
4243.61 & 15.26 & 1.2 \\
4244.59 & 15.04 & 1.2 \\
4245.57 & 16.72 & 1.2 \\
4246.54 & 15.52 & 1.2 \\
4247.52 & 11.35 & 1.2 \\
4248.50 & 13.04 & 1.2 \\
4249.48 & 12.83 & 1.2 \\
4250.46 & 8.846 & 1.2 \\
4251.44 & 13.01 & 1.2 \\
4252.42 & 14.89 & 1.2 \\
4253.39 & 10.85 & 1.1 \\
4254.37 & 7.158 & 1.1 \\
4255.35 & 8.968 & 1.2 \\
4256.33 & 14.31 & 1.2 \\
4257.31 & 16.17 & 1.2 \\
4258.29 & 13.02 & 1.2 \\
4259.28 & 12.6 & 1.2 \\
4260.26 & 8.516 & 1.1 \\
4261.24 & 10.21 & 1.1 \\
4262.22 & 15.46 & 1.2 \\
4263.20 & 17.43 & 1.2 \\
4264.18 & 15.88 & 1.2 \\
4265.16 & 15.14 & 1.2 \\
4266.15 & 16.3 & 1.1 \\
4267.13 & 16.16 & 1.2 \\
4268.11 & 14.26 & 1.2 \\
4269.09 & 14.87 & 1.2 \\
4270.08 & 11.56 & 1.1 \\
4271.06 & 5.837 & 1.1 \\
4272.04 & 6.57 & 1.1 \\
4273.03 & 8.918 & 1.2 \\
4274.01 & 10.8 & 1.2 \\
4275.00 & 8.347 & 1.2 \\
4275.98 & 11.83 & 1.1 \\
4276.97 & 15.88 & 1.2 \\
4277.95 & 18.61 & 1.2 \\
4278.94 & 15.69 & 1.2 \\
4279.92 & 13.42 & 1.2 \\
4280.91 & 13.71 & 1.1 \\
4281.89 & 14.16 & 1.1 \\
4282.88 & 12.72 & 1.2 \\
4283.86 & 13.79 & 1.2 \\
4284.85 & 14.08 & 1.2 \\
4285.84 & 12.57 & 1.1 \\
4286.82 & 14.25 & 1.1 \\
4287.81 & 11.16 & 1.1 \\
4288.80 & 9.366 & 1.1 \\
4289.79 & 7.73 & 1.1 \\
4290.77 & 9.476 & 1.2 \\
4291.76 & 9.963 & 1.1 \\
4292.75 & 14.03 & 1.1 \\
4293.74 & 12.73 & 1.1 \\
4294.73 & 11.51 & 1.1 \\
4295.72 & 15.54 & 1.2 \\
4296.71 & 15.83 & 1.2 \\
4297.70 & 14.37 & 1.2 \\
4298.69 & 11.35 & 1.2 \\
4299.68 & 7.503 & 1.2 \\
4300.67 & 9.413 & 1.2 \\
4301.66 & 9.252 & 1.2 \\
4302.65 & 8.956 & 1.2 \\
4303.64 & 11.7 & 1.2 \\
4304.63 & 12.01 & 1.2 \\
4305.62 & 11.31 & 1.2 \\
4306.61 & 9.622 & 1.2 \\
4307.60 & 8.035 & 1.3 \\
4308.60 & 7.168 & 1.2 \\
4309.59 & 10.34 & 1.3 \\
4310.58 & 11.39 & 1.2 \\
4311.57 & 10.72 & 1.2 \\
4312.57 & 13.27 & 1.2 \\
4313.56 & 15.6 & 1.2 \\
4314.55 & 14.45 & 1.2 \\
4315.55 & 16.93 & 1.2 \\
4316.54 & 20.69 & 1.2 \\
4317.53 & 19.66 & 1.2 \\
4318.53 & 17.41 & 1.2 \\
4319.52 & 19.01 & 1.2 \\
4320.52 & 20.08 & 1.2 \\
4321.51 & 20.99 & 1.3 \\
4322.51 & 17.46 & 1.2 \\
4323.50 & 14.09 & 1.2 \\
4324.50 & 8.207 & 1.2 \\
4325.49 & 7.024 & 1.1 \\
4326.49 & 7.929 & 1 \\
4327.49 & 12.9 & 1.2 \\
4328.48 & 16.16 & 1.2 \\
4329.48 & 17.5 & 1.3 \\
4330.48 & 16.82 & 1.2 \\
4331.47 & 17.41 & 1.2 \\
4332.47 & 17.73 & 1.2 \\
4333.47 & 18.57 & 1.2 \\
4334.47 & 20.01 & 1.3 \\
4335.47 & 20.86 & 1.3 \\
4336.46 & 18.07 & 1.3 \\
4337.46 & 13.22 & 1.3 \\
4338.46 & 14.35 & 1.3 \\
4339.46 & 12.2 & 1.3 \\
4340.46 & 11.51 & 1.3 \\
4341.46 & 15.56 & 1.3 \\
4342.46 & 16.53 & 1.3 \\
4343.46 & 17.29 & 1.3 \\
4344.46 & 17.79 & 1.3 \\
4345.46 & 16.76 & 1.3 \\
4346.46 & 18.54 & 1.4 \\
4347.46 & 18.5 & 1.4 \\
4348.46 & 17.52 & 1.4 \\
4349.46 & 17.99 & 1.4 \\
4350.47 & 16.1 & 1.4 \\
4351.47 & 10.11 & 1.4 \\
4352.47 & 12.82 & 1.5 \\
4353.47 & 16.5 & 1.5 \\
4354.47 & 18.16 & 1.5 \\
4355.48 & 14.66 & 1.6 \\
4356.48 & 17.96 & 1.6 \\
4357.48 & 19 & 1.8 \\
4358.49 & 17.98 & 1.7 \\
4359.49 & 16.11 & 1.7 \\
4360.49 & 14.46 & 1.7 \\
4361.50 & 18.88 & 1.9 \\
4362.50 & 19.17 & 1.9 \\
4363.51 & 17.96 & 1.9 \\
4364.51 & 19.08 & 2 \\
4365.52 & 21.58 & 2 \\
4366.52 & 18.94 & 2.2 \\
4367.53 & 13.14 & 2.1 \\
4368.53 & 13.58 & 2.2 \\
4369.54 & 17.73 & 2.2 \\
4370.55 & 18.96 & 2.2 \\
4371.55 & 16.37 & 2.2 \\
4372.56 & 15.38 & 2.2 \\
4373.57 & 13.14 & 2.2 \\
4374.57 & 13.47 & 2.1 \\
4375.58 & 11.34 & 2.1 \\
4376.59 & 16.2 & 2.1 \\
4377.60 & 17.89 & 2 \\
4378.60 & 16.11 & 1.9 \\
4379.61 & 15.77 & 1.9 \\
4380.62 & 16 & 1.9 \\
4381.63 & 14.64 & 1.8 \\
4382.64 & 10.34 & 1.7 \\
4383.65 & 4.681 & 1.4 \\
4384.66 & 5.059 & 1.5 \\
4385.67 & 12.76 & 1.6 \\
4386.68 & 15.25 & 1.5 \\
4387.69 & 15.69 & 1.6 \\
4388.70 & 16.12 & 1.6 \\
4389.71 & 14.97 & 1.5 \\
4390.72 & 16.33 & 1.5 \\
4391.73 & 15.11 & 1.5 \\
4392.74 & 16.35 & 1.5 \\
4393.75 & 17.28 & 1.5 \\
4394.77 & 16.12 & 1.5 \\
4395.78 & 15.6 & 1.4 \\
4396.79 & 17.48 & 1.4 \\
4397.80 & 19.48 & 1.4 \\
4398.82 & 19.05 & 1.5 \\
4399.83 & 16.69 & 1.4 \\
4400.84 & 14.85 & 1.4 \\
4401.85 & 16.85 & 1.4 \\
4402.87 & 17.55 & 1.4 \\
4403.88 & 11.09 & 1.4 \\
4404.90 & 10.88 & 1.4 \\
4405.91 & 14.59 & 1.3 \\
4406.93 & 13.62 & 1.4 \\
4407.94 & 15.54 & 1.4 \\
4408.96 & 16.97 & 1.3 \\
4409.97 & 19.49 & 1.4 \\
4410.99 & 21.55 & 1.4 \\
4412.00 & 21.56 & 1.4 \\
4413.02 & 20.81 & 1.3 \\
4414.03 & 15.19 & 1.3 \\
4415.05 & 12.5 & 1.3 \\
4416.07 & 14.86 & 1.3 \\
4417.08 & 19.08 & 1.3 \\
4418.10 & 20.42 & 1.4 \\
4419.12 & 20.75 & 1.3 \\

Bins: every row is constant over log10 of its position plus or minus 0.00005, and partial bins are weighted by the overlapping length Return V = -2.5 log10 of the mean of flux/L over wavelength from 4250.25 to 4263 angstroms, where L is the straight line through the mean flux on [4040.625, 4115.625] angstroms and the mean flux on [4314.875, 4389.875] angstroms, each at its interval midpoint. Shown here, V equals 0.222 mag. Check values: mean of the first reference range 12.8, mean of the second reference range 15.8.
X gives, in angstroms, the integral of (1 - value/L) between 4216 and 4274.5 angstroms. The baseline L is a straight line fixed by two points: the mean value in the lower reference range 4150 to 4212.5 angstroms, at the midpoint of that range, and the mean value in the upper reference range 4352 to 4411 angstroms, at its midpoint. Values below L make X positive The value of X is 8.7 angstroms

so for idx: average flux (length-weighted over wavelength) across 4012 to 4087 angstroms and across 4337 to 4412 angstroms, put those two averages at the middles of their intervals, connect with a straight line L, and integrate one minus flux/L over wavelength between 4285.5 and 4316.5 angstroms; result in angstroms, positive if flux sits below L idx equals 6.8 angstroms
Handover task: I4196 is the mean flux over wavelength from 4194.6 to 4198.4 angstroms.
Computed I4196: 11.9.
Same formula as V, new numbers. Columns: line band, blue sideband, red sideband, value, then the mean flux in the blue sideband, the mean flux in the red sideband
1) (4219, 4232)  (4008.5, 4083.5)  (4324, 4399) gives 0.33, 12.1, 15.6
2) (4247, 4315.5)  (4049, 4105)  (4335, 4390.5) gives 0.22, 12.9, 15.6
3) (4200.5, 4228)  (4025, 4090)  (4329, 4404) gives 0.10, 12.2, 16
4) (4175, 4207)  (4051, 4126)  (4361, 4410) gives 0.05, 13.3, 15.5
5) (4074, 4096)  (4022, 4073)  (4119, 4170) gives -0.16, 11.6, 13.5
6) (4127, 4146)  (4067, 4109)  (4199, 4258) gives 0.08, 13.7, 12.7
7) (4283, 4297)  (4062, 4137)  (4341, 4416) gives 0.23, 13.3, 16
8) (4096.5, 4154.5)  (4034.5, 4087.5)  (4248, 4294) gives -0.10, 12.1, 12.5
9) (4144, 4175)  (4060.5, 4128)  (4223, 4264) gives -0.08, 13.4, 11.9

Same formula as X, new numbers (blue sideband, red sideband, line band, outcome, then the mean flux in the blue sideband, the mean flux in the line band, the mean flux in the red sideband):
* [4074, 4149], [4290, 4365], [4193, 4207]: 1.3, 13.7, 12.8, 14.8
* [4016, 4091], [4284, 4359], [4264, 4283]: 1.3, 12.3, 13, 14.3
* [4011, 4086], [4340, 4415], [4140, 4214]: 0.0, 12.1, 13.6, 16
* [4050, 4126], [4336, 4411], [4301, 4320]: 2.7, 13.3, 13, 15.7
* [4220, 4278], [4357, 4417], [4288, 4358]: -0.5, 12.2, 14.3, 15.9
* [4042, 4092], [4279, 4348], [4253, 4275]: 2.2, 12.2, 12.2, 13.9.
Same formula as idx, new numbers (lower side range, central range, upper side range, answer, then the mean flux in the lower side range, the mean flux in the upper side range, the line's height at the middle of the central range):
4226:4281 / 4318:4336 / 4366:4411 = -2.8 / 12.4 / 15.2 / 13.9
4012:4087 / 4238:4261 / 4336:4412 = 2.6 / 12.1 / 15.8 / 14.4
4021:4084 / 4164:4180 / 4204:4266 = -1.4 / 11.9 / 13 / 12.6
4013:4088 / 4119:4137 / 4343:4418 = -0.5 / 12.2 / 16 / 13.1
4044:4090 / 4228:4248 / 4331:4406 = 1.9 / 12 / 15.9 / 14.2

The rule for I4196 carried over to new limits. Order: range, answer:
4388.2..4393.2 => 15.8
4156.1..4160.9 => 14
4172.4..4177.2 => 12.9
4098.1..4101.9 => 13.4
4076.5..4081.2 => 11.4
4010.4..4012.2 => 15.7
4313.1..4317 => 16.9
